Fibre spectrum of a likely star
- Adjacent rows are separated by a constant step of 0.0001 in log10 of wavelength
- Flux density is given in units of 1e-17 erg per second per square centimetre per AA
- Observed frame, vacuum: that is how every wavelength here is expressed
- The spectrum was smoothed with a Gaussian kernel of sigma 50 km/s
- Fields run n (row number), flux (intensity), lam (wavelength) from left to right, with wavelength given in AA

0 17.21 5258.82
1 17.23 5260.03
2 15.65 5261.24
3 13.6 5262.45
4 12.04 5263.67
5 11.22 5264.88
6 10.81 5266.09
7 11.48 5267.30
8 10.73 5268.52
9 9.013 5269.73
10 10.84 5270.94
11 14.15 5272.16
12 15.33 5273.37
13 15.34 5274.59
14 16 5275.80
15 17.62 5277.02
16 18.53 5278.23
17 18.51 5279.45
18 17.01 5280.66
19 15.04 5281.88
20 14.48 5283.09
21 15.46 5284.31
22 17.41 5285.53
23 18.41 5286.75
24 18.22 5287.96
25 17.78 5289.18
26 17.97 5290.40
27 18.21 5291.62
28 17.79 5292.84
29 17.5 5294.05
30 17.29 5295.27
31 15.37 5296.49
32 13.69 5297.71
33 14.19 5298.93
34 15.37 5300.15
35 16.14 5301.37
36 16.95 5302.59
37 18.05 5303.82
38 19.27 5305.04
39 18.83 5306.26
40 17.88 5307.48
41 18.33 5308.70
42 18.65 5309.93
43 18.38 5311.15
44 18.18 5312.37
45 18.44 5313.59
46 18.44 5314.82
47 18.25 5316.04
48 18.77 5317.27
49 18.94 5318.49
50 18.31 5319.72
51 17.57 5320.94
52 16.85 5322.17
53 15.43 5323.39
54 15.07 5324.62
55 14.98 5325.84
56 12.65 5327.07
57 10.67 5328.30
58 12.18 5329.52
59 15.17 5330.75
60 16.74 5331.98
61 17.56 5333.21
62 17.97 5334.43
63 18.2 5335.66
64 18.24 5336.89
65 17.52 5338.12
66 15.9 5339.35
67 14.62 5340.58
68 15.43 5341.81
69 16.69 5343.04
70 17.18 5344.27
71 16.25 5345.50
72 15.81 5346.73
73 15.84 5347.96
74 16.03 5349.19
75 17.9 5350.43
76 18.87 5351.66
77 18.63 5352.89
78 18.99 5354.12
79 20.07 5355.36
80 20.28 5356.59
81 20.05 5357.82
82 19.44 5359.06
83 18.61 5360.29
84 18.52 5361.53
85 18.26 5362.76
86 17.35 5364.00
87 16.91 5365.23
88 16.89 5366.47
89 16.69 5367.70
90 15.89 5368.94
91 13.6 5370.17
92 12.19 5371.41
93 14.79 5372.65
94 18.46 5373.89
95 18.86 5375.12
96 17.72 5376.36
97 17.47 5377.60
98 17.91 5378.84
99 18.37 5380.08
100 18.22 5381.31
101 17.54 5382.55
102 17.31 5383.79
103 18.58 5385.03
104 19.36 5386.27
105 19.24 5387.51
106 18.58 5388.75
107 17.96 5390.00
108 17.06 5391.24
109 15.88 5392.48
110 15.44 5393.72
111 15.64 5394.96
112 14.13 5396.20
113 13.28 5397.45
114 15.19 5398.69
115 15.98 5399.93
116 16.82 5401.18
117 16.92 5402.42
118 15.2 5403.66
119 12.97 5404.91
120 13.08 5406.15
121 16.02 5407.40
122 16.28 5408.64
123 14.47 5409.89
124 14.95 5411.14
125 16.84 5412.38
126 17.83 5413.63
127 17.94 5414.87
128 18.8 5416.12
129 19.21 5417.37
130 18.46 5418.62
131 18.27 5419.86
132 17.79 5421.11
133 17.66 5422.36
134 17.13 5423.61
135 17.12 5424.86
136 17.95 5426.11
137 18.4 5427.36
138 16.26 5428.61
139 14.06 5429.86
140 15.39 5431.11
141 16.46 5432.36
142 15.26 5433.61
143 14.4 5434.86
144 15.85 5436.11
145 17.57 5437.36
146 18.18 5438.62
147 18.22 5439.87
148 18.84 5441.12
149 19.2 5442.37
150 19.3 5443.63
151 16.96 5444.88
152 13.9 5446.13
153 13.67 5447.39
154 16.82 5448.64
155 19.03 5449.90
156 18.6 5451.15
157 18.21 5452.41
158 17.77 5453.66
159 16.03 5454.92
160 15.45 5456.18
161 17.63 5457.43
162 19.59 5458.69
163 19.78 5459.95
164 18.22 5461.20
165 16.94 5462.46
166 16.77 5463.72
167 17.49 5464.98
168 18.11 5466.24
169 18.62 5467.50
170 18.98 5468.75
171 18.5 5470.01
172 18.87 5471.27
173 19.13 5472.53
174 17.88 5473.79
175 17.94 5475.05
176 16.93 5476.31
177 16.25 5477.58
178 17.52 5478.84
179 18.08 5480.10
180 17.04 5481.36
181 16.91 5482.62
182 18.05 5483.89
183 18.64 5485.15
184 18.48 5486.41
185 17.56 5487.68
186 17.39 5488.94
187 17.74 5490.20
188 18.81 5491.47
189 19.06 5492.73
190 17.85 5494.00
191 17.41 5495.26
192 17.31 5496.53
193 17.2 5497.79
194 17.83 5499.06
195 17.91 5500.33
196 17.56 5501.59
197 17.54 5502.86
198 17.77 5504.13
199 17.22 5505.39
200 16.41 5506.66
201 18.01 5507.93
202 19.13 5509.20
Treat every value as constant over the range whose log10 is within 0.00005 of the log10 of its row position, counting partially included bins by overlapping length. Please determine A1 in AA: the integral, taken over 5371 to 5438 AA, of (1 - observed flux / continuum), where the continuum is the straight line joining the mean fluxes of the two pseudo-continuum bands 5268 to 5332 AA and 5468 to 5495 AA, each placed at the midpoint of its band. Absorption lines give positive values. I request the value 2.31 AA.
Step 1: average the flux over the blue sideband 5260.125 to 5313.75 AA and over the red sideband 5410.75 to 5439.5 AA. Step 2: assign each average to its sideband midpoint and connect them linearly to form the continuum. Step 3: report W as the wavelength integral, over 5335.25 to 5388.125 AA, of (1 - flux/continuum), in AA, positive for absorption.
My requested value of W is -2.9 AA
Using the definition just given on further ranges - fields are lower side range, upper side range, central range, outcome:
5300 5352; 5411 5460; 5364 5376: 0.6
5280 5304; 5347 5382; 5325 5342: 1.6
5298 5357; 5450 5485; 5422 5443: 0.8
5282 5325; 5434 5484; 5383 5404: 1.0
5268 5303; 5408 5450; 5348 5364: -2.2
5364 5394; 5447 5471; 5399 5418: 1.3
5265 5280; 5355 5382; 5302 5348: -2.9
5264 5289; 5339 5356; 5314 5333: 0.2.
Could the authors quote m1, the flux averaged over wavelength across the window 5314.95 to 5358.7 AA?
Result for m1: 16.9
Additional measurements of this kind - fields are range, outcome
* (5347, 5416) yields 17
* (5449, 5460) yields 17.9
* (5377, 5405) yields 16.8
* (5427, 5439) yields 16.1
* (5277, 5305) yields 16.9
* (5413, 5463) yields 17.4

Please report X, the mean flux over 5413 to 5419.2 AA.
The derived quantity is 18.4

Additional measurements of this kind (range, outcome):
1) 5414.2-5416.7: 18.4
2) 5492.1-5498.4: 17.8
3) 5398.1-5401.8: 16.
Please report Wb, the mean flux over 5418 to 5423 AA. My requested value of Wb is 18.1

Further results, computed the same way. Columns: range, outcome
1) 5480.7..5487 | 17.8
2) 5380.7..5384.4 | 17.7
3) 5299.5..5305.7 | 17.1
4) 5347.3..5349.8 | 16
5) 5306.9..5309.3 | 18.1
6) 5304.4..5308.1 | 18.7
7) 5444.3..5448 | 14.8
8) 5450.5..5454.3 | 18.2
